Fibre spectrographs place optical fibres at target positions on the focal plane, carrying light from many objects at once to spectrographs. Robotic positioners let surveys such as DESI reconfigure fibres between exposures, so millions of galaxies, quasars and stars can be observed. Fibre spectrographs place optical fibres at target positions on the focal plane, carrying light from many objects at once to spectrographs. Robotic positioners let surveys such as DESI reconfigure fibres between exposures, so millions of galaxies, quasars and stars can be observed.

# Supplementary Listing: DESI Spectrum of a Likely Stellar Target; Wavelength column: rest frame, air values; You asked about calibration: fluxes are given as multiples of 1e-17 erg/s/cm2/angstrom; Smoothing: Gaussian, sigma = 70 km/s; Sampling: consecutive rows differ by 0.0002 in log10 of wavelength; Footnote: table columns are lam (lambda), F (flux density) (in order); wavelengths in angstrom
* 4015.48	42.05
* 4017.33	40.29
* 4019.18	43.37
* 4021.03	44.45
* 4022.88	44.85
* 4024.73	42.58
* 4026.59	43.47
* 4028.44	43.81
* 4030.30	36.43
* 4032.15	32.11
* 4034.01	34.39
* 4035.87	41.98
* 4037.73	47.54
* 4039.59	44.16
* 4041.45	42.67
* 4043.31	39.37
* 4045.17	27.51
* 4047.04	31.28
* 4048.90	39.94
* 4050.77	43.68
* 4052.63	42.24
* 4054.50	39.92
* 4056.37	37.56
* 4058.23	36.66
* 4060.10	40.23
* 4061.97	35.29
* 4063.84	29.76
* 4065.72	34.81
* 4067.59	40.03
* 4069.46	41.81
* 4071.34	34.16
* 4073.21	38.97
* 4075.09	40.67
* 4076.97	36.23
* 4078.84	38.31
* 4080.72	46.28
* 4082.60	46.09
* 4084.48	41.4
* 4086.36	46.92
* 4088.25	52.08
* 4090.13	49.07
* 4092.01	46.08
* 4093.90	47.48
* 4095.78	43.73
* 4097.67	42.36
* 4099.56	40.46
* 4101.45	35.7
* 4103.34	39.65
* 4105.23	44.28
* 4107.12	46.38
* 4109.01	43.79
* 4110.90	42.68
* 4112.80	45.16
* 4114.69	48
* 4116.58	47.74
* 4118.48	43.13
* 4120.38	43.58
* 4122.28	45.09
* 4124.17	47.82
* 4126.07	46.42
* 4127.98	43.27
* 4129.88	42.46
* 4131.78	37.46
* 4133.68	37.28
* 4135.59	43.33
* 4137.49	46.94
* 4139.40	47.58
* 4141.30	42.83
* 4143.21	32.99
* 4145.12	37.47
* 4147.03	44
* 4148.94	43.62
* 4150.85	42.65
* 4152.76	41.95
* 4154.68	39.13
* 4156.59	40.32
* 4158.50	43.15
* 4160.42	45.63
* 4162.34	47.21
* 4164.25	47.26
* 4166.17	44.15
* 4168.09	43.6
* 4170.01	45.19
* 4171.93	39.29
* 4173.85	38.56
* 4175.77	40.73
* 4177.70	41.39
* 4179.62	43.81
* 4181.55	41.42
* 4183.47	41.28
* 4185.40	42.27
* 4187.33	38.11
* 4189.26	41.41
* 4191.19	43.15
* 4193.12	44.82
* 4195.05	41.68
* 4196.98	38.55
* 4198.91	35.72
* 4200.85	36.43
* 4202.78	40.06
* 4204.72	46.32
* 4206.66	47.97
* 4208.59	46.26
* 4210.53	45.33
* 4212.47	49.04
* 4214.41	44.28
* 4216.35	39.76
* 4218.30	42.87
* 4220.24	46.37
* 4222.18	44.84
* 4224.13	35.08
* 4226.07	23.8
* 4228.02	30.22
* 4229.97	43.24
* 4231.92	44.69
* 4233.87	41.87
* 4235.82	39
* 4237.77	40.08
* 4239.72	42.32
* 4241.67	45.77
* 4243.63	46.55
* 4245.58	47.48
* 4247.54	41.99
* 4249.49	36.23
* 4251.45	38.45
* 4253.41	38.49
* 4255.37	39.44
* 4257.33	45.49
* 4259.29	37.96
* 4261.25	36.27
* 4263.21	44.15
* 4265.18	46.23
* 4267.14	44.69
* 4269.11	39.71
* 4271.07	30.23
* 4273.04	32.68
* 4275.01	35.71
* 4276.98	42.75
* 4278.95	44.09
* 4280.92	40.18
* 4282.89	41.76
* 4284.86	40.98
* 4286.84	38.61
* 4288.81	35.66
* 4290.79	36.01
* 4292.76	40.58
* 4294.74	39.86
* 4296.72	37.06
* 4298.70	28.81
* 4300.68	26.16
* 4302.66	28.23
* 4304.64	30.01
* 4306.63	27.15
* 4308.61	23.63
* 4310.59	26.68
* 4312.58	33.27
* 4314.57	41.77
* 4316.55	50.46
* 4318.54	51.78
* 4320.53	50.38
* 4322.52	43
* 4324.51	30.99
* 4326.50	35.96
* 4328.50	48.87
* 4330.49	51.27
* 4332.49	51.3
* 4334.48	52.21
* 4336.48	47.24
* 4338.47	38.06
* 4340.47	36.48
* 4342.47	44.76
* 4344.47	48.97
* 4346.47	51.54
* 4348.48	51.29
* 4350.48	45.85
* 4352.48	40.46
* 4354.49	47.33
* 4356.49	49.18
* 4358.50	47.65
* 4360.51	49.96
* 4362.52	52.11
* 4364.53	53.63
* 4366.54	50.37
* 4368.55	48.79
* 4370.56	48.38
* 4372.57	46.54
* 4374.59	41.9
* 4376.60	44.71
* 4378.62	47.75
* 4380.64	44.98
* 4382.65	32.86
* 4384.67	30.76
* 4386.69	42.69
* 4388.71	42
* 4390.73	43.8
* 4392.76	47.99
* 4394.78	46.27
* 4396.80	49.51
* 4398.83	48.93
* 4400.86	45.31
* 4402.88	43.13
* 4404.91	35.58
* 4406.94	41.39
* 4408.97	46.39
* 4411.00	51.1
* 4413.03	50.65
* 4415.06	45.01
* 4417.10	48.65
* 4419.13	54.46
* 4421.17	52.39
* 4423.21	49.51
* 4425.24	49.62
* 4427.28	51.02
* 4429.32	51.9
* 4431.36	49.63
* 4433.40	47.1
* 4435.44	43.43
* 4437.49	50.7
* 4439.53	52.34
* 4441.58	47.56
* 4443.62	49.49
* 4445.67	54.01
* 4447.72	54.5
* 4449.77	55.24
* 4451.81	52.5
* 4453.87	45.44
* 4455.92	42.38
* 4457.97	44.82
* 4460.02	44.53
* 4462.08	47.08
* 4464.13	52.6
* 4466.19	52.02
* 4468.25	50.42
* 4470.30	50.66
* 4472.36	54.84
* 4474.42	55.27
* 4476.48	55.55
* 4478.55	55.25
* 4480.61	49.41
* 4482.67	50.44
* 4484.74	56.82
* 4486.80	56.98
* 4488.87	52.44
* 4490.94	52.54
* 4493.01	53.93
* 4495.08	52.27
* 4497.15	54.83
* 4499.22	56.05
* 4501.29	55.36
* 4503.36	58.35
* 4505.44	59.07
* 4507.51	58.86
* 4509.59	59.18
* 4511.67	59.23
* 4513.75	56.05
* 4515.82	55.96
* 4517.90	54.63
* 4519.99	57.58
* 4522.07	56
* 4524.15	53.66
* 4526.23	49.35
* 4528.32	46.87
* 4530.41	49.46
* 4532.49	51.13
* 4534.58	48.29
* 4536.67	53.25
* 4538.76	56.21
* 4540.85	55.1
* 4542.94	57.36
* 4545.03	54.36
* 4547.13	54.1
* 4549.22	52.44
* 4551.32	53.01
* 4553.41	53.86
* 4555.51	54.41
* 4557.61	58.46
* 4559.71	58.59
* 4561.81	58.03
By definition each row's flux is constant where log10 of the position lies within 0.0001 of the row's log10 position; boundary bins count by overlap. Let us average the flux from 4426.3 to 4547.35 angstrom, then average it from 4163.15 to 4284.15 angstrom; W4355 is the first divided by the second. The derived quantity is 1.28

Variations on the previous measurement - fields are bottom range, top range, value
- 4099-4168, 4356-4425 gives 1.07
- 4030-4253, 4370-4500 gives 1.17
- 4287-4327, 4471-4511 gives 1.53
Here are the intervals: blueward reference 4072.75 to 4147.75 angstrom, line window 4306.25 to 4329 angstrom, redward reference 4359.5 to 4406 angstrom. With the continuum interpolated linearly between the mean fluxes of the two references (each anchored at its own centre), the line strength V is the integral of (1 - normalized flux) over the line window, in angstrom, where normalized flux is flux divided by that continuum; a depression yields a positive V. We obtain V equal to 3.0 angstrom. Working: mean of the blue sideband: 43.3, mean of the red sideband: 45.1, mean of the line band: 38.8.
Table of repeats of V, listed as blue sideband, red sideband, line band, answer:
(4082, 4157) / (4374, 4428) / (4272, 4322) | 8.6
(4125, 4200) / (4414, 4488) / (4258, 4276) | 2.5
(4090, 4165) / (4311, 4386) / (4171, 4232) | 3.9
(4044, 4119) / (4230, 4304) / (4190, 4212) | -1.4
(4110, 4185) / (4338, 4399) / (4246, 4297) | 5.6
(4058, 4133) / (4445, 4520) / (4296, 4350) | 9.4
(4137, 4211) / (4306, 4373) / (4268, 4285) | 2.0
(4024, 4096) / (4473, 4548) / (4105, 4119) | -1.1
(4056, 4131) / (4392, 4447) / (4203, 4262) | 4.3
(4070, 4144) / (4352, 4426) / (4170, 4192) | 1.4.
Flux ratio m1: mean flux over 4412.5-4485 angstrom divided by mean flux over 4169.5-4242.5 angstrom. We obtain 1.2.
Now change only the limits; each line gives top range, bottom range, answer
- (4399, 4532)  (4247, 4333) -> 1.33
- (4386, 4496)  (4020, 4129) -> 1.19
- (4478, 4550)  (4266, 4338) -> 1.40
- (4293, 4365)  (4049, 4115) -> 1.01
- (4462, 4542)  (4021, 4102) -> 1.33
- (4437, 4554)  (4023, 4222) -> 1.27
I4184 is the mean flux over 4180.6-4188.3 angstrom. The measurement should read 40.8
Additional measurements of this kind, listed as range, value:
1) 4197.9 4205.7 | 39.6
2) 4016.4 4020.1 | 41.8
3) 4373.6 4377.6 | 43.4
